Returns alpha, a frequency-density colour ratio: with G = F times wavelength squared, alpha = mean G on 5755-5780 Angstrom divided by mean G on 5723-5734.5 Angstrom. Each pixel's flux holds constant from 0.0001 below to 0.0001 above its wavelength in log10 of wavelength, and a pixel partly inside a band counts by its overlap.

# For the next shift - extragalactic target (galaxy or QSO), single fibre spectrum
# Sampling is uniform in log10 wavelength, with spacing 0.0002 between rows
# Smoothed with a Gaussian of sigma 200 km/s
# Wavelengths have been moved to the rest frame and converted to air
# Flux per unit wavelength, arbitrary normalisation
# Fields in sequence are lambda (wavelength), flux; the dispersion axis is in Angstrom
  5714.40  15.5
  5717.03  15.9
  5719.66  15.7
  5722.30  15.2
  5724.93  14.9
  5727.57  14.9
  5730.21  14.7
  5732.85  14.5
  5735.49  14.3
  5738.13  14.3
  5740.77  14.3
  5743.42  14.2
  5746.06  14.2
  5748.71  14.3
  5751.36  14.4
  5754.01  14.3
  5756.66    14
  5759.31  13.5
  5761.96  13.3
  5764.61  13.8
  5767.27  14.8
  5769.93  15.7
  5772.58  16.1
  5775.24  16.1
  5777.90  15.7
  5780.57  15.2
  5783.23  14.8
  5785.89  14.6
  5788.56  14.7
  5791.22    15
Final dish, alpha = 1.0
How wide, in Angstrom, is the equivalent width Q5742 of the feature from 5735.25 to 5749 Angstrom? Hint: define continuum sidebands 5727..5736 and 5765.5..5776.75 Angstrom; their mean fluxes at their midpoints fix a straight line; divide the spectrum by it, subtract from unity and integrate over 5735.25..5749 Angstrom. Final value 0.6 Angstrom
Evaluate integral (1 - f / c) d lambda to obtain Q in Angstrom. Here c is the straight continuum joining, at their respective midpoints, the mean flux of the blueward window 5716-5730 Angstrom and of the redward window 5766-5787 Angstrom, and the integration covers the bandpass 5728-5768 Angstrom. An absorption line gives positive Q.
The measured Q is 2.9 Angstrom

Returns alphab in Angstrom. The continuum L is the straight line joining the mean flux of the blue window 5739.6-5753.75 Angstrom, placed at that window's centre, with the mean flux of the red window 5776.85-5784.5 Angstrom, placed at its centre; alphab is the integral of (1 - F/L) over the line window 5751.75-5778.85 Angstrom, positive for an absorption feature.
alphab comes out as 0.2 Angstrom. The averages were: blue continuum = 14.3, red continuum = 15.2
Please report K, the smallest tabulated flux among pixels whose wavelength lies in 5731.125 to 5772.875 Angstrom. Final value 13.3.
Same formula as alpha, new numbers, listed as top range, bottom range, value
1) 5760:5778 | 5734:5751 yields 1.06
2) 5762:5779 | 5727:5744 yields 1.07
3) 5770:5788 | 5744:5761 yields 1.10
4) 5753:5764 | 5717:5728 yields 0.91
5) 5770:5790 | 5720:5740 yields 1.06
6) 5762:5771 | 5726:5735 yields 1.00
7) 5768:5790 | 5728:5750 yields 1.08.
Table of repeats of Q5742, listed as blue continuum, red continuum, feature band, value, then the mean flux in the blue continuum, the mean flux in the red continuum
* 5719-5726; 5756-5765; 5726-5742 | 0.3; 15.2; 13.6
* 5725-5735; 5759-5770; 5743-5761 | 0.3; 14.7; 14.1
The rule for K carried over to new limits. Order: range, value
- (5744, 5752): 14.2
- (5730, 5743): 14.3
